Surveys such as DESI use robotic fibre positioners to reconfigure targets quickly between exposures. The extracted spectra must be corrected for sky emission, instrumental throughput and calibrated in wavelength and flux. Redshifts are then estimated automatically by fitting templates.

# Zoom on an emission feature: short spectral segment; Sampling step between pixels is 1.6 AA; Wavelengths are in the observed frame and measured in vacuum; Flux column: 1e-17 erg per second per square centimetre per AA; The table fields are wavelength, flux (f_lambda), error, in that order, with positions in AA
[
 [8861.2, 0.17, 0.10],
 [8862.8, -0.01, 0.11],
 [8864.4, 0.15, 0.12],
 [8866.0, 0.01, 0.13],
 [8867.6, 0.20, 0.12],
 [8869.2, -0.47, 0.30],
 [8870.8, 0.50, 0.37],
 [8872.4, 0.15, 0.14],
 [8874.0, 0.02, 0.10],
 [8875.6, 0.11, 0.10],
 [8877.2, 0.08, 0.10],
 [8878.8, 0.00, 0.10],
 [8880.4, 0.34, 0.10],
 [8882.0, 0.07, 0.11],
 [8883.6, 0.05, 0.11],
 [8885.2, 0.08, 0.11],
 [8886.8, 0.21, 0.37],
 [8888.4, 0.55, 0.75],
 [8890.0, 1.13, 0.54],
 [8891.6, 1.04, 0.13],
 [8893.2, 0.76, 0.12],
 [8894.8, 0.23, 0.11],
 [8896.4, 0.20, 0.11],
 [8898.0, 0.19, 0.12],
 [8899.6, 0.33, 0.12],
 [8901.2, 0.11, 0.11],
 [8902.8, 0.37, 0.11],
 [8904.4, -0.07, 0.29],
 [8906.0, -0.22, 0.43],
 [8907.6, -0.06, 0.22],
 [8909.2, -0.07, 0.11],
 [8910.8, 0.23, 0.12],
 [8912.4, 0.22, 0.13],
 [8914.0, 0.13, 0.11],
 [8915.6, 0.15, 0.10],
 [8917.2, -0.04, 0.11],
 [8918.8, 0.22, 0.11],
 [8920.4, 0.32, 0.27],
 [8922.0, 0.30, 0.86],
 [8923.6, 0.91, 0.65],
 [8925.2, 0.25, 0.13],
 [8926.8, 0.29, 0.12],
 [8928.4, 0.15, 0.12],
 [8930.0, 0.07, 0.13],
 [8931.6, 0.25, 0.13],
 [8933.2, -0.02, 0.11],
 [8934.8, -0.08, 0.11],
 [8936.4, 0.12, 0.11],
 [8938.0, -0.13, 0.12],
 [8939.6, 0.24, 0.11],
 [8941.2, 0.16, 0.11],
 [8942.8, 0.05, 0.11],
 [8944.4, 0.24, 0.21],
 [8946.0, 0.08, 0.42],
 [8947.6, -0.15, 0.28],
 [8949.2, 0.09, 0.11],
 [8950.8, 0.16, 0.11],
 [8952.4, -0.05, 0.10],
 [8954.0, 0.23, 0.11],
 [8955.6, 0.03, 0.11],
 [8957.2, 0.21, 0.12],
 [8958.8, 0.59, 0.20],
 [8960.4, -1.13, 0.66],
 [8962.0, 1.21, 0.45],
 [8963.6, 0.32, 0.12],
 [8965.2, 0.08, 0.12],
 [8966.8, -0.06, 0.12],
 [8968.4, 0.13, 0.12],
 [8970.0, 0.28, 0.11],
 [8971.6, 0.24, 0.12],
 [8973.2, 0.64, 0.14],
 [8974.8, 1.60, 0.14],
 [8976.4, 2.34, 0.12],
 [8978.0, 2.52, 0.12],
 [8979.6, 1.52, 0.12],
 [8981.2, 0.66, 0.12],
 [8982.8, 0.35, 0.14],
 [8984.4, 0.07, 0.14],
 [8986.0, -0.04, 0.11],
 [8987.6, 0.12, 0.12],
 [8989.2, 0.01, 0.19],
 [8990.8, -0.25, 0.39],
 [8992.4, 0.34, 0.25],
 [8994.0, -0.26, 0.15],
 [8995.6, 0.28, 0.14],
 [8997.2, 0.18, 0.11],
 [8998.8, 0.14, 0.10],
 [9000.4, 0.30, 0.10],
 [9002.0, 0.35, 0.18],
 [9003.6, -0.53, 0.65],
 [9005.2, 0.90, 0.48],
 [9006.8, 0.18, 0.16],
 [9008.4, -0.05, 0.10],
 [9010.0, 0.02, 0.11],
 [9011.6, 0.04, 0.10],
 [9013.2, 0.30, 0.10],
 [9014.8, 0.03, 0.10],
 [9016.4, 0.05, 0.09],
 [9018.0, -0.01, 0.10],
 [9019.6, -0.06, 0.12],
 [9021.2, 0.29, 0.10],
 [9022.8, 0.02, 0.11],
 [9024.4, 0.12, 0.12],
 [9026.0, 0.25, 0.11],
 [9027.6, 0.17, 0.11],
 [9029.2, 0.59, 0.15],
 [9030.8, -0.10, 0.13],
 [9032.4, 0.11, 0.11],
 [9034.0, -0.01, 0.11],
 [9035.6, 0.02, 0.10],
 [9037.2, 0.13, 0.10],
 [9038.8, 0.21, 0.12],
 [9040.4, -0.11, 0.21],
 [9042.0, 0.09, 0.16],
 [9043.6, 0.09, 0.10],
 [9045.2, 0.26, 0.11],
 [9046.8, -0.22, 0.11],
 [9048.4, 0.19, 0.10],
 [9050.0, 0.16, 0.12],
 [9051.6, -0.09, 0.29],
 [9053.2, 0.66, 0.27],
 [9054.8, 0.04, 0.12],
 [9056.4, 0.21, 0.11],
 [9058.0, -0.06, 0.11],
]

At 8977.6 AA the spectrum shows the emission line [O III] 5007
